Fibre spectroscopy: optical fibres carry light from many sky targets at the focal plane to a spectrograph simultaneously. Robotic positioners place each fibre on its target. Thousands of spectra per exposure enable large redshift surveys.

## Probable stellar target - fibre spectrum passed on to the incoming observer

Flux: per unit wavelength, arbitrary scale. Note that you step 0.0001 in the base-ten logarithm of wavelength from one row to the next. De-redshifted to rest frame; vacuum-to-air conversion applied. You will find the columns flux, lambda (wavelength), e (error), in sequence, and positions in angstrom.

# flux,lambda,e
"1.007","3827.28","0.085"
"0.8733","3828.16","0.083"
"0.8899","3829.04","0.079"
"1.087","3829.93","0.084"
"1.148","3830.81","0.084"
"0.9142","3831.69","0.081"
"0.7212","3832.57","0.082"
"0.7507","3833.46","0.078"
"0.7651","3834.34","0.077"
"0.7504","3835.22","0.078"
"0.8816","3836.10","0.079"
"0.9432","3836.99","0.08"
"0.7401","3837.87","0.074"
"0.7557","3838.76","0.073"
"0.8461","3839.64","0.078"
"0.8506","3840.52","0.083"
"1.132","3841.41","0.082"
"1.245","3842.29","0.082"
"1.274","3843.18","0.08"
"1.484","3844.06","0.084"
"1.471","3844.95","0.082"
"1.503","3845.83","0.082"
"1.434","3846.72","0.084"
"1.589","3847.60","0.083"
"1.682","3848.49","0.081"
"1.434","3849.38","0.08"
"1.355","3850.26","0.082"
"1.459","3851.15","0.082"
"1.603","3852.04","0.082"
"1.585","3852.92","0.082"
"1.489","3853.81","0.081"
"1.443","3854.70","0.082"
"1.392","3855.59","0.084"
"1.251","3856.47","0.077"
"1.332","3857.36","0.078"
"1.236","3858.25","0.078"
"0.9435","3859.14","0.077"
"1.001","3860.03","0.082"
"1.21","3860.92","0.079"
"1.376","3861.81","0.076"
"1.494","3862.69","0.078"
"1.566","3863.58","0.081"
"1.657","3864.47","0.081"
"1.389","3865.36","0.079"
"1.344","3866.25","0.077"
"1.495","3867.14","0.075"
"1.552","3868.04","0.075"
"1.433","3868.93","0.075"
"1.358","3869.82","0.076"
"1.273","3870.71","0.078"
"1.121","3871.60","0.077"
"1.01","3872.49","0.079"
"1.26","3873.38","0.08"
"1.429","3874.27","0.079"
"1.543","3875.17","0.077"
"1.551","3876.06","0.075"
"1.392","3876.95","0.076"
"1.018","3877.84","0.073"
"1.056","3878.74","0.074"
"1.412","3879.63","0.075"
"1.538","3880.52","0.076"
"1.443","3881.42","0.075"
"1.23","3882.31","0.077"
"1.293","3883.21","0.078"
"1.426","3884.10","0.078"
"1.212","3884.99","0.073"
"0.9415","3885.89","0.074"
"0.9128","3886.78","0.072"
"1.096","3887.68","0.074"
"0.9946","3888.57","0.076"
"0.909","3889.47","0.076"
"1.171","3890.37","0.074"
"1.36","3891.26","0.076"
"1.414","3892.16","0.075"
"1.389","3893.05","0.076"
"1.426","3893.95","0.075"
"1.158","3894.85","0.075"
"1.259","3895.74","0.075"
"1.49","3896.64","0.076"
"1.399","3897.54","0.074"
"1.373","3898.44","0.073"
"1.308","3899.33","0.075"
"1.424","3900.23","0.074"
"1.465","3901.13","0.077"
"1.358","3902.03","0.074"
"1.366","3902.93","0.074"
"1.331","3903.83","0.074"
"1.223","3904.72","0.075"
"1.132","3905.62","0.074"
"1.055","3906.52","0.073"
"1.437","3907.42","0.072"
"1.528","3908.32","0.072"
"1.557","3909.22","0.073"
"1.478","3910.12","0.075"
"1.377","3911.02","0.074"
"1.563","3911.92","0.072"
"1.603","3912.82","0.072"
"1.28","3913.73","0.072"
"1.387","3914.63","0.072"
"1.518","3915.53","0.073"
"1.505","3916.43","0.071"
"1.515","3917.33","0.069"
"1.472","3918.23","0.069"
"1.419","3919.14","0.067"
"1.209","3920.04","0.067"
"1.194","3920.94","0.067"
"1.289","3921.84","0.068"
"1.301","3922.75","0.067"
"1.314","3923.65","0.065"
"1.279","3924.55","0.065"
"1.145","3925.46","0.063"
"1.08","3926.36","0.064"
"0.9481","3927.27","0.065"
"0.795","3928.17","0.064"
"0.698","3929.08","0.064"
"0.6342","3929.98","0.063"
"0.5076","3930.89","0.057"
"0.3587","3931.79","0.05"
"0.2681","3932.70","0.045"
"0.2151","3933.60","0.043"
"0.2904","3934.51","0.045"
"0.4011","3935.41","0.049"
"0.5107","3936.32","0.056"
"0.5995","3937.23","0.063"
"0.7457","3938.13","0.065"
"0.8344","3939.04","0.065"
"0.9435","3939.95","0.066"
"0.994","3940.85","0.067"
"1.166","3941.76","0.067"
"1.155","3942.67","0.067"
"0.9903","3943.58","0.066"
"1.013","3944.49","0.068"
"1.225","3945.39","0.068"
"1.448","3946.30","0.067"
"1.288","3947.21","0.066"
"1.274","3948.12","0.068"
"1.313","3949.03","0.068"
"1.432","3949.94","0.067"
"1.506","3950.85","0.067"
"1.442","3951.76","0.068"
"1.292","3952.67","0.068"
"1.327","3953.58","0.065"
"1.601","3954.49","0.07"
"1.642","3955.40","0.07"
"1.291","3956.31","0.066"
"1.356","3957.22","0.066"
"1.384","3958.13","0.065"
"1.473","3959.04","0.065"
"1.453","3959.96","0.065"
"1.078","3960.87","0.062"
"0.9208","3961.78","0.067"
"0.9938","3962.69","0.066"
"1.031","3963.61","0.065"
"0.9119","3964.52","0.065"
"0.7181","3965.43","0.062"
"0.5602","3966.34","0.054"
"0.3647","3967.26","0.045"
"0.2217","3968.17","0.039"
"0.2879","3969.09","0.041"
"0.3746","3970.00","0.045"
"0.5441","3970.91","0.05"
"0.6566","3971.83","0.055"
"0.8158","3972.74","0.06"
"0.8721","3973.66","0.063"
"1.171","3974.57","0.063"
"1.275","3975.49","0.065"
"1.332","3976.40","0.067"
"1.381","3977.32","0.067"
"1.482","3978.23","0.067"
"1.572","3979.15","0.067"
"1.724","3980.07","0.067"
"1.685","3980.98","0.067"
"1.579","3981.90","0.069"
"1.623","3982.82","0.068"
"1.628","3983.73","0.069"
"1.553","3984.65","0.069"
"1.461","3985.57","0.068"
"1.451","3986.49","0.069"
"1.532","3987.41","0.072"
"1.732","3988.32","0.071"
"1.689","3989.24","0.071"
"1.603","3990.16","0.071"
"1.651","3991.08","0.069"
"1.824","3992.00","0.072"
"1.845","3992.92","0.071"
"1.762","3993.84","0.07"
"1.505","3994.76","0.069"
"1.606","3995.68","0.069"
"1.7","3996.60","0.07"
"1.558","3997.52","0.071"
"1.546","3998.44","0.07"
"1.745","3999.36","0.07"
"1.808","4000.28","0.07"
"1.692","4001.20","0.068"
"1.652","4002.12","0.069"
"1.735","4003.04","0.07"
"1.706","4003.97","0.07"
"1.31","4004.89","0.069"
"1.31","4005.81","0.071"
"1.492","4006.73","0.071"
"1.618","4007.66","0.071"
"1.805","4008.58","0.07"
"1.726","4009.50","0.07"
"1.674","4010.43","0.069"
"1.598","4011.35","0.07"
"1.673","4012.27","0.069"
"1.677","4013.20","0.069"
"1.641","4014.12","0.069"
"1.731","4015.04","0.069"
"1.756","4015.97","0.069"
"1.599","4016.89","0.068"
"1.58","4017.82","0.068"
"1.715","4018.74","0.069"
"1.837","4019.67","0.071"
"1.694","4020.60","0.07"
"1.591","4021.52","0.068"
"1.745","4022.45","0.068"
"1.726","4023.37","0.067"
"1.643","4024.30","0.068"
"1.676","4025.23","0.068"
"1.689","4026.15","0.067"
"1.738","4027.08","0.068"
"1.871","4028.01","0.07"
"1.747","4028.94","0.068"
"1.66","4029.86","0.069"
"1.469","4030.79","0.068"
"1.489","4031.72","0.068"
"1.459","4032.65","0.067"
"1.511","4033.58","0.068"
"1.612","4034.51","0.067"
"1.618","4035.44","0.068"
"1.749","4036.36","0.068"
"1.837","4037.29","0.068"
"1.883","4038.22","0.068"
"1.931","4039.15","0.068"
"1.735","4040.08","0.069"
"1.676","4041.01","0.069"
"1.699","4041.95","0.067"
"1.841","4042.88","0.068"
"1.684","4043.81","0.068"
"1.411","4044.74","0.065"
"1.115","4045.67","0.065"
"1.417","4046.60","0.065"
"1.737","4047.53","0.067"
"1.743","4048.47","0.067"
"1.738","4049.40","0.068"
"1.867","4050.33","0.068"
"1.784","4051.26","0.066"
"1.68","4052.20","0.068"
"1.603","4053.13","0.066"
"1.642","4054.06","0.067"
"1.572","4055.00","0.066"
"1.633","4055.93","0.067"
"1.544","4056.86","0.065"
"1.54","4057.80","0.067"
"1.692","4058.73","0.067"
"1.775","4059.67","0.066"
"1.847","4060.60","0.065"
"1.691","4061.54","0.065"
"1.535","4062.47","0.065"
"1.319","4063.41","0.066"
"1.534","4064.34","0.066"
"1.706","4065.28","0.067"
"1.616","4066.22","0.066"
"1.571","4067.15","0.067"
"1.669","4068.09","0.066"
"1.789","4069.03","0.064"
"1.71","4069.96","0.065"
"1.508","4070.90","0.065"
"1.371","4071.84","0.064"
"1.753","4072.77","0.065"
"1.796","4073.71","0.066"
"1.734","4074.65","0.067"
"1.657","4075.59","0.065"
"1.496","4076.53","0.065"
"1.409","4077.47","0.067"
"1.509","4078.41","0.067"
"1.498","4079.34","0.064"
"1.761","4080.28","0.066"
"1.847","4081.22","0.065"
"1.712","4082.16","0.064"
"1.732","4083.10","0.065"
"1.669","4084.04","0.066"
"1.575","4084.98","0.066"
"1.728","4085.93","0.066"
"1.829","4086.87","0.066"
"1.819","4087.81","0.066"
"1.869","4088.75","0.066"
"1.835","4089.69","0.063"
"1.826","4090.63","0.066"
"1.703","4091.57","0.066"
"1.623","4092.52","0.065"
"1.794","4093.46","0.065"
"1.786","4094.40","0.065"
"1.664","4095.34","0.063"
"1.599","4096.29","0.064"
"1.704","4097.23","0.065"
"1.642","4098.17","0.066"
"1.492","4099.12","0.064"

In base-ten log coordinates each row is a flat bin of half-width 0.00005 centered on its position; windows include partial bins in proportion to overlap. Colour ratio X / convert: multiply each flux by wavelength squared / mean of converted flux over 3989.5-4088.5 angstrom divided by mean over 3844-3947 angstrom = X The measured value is 1.4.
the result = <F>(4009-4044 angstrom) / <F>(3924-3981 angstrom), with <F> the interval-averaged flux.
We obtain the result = 1.7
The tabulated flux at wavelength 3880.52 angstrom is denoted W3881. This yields 1.538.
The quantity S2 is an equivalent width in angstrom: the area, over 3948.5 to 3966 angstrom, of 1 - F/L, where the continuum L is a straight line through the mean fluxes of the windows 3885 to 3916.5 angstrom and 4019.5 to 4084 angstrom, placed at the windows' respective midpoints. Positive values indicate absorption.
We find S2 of 2.1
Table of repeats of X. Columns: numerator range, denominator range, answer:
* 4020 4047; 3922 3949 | 1.96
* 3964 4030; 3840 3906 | 1.18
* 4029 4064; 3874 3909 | 1.37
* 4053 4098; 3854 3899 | 1.41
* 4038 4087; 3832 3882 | 1.44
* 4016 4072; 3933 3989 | 1.54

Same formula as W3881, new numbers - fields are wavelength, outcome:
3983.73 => 1.628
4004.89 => 1.31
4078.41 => 1.509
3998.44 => 1.546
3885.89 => 0.9415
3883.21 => 1.293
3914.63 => 1.387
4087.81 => 1.819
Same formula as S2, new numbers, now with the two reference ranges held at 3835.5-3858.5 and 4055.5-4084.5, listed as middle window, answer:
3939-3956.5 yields 2.1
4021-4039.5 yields -1.3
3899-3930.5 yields 2.2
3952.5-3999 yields 6.2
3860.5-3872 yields -0.8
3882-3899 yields 1.5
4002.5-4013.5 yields -0.5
